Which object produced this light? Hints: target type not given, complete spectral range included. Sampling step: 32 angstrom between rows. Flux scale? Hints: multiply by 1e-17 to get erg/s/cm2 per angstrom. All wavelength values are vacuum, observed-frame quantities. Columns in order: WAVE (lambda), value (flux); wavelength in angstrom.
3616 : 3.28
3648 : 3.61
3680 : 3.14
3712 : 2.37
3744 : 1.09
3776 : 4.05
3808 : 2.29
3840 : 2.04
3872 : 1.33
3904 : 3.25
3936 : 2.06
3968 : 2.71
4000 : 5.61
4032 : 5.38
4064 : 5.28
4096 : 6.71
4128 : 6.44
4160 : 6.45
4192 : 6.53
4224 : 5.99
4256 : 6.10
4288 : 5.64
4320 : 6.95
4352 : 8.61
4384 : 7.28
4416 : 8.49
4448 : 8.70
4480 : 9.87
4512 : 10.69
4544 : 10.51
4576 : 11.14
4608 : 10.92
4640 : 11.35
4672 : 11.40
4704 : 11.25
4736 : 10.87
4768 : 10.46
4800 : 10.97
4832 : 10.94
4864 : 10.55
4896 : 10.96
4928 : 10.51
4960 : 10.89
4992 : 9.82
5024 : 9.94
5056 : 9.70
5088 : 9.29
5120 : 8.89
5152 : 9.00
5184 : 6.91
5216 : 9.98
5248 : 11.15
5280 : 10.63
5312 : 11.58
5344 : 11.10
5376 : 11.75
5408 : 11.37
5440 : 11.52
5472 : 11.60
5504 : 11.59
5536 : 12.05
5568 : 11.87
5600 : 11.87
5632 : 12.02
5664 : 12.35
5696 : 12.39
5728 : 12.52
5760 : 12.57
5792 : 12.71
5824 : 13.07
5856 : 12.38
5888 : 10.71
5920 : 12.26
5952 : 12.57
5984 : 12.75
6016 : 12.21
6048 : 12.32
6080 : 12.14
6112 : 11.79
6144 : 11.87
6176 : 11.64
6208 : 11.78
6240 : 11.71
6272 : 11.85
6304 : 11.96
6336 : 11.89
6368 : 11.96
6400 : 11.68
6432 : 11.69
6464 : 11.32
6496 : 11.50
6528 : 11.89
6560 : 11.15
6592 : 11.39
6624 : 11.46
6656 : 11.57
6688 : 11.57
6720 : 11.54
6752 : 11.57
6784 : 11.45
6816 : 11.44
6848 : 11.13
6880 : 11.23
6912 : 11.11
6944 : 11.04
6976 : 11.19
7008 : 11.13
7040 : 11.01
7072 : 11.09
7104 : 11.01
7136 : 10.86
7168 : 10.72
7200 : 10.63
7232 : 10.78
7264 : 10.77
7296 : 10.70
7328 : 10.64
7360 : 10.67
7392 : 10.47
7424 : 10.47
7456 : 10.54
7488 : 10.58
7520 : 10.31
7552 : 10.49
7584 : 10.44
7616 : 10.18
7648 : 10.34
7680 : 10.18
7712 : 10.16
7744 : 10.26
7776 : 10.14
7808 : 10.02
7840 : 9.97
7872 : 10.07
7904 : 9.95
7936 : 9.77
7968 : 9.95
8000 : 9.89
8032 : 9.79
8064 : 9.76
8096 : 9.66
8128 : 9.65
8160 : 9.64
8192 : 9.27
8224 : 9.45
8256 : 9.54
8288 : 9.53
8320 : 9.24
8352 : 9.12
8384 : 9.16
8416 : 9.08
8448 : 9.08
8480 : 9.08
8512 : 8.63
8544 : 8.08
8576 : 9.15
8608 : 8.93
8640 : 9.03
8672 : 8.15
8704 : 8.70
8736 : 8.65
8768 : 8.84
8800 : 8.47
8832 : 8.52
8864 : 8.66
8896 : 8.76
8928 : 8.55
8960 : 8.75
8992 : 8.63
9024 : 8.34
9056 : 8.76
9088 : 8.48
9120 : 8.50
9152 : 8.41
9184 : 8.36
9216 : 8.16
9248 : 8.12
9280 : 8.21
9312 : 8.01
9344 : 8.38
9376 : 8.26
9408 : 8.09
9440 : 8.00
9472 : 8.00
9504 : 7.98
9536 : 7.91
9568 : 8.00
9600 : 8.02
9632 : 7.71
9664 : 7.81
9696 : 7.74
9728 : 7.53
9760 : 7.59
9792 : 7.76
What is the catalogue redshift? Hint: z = 0.000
